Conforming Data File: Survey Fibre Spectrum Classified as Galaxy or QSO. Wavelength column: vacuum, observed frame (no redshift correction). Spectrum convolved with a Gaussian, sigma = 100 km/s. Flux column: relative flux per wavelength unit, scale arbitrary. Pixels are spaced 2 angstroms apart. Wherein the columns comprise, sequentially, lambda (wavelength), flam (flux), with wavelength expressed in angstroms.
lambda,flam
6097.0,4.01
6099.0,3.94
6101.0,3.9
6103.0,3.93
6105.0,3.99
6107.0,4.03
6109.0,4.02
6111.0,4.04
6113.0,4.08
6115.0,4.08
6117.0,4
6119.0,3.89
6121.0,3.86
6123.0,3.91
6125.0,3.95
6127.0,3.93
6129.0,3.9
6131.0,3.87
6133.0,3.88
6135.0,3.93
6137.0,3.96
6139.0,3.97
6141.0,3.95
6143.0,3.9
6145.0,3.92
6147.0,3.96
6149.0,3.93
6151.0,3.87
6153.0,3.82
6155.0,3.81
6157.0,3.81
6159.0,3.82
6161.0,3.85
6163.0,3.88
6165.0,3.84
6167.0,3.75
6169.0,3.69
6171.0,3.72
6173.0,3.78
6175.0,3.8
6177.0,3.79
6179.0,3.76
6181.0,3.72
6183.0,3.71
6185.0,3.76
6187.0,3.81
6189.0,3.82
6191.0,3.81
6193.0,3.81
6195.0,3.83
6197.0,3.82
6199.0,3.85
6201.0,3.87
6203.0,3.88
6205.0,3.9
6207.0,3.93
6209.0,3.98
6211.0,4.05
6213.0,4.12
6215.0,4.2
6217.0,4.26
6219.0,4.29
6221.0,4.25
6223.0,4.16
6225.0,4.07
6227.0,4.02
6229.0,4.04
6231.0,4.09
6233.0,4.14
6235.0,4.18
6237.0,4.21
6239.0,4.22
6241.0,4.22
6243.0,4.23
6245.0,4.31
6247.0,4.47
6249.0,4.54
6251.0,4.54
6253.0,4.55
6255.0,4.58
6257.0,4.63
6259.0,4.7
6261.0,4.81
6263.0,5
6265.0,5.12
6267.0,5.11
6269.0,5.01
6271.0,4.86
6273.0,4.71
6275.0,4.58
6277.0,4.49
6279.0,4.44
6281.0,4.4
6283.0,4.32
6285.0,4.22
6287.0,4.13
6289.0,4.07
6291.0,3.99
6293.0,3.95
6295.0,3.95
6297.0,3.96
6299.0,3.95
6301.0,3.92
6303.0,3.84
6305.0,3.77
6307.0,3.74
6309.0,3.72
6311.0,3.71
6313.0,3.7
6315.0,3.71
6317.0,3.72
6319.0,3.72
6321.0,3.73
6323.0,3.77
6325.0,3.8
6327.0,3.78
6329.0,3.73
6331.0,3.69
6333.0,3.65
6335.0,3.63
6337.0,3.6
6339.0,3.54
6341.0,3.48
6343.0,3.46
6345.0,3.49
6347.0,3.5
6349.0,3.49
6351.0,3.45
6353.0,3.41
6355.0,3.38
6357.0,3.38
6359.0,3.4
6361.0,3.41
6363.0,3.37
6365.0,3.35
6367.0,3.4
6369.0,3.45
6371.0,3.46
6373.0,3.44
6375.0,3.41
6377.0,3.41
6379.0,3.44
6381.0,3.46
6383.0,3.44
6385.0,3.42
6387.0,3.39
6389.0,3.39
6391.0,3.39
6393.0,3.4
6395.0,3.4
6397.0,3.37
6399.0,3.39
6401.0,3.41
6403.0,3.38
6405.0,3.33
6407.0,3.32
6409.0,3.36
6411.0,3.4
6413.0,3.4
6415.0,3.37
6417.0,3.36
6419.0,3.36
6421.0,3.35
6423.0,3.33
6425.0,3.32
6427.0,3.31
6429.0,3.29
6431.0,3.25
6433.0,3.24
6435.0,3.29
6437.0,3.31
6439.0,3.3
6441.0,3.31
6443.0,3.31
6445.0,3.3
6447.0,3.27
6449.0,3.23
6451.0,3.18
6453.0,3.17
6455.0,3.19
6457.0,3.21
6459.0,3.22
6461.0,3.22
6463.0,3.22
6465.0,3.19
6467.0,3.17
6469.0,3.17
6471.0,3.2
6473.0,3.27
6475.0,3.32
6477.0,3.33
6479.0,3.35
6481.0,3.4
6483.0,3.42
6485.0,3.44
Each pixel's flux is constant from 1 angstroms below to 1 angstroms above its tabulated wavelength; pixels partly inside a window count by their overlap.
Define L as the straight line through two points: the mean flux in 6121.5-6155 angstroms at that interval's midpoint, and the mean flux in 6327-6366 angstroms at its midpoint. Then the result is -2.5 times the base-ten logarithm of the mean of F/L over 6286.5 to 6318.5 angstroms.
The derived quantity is -0.08 mag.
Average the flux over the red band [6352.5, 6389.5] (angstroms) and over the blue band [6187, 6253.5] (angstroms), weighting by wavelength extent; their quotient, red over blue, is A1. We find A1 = 0.8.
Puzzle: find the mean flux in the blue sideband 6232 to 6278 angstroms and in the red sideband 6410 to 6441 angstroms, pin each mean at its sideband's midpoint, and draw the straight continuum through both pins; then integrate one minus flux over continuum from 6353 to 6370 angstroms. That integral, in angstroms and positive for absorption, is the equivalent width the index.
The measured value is 1.8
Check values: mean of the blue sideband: 4.57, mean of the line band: 3.39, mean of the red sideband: 3.32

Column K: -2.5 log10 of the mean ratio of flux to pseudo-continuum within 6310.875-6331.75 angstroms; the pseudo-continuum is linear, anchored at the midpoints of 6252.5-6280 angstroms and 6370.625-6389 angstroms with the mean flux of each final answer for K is 0.105 mag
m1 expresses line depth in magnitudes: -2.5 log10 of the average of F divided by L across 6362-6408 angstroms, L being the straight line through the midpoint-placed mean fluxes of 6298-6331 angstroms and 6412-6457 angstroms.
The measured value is 0.03 mag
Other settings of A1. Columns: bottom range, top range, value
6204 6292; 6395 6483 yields 0.76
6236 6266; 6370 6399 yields 0.75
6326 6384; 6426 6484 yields 0.94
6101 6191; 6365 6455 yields 0.86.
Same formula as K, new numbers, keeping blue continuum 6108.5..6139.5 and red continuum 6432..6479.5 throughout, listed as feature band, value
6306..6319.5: -0.05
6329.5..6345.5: -0.02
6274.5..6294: -0.18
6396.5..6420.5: -0.01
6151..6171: 0.02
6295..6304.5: -0.10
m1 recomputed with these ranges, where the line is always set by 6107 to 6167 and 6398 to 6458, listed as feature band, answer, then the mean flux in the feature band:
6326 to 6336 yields -0.056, 3.7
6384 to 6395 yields -0.003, 3.4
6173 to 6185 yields 0.020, 3.76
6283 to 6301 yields -0.127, 4.04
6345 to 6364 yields 0.012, 3.42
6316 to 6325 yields -0.062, 3.74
